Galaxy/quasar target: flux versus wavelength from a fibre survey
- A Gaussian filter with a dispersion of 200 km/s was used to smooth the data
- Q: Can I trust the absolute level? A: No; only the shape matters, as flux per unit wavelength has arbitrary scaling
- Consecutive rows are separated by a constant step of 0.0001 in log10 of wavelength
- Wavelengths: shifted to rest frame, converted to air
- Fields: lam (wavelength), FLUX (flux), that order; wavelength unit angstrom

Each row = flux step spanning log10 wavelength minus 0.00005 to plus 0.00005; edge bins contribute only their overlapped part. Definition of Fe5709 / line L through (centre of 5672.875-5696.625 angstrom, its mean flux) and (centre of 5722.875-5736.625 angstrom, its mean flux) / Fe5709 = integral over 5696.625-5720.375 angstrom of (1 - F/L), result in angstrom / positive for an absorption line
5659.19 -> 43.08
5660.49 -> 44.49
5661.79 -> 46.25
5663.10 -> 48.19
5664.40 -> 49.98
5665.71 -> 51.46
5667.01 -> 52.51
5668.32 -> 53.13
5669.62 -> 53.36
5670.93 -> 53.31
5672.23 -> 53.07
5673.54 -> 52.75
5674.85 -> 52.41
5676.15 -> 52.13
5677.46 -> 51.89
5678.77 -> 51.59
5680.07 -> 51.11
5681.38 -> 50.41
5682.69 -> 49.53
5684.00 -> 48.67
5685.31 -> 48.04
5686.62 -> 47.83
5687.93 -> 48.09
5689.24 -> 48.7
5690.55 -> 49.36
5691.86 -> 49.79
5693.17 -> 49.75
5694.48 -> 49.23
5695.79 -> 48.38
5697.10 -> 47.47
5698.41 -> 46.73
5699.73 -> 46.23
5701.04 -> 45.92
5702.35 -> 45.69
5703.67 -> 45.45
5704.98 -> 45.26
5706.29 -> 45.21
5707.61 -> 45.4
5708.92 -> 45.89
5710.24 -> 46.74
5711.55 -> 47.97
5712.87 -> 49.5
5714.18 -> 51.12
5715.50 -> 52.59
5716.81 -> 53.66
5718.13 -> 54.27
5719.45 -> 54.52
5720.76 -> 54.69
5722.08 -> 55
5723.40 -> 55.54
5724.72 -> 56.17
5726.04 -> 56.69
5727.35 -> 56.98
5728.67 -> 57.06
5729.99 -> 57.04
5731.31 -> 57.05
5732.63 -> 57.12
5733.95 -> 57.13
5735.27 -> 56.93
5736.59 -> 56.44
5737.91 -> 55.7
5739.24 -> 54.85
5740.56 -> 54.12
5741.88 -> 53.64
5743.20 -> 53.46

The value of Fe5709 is 2.31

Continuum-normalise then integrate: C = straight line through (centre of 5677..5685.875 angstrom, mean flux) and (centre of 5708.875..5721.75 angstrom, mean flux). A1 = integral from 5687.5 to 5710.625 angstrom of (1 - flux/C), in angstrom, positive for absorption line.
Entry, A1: 1.7 angstrom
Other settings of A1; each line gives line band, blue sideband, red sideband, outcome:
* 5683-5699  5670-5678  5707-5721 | 1.0 angstrom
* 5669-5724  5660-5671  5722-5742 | 3.2 angstrom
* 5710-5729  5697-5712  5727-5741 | -0.8 angstrom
